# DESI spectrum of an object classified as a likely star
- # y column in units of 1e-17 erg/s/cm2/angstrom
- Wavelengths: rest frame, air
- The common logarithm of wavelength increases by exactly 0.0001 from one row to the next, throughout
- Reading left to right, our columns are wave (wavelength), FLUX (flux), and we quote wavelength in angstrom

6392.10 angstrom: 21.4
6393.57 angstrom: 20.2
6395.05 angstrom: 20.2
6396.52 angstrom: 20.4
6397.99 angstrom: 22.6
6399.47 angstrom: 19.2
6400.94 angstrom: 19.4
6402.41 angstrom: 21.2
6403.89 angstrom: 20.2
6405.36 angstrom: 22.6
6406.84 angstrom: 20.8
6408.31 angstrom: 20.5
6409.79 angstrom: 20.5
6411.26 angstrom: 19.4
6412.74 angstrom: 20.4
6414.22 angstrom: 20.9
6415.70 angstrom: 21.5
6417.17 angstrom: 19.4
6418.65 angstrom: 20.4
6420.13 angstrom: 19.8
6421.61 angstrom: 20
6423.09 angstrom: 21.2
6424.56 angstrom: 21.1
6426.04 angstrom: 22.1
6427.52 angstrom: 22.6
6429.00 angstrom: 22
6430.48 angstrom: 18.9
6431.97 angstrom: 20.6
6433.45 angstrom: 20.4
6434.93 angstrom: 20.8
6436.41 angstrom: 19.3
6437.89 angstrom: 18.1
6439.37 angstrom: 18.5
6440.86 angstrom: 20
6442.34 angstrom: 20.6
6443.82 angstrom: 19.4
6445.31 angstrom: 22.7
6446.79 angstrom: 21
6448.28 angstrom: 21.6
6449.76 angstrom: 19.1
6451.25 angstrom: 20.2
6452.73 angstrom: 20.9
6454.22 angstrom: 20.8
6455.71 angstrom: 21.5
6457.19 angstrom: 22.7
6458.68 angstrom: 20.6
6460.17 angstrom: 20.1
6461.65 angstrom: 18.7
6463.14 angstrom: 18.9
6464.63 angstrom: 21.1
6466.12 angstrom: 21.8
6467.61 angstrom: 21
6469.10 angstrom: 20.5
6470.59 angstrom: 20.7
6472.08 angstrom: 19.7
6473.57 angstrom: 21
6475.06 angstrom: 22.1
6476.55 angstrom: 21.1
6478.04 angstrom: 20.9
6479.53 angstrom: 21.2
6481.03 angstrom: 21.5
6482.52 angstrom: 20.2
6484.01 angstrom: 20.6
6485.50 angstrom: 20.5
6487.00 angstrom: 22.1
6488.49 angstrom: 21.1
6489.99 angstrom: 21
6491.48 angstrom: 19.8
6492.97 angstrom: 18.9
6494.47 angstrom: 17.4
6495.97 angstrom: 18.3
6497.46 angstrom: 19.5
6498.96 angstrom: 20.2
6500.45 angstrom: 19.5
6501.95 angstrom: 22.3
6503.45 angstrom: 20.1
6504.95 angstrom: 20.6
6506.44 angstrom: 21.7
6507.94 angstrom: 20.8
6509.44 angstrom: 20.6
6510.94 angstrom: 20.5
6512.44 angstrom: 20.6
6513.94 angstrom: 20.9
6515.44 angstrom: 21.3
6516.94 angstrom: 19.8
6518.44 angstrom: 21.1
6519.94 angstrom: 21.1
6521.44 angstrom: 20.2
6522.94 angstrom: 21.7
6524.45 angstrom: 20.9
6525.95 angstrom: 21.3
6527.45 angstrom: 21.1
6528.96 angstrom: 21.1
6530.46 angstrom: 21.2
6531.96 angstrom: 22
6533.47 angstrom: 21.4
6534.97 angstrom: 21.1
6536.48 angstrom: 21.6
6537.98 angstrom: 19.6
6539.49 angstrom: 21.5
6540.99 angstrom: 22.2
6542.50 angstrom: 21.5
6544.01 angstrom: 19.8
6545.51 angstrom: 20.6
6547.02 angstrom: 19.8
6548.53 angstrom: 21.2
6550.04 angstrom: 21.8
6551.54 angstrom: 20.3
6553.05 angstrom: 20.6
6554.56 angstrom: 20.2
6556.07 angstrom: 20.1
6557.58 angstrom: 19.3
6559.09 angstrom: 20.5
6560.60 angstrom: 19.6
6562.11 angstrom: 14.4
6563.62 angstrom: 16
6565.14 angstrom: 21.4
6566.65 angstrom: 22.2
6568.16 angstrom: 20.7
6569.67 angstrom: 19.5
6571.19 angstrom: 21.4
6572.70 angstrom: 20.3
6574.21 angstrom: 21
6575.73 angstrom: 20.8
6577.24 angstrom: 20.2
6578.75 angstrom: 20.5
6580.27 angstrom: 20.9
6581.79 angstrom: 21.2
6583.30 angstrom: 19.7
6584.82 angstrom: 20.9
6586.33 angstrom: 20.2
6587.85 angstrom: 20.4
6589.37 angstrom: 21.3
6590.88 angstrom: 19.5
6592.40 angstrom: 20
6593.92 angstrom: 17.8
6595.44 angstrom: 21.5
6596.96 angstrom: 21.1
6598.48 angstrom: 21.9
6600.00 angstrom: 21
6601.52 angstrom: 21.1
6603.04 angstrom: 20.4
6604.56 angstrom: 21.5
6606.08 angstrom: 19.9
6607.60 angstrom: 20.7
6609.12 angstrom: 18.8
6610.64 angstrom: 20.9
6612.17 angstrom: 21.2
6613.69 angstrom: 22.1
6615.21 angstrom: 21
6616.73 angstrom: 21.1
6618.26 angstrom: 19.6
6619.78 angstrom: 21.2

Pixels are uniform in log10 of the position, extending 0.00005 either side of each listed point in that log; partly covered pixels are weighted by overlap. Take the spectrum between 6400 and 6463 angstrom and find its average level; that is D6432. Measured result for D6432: 20.5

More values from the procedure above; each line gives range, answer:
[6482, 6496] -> 20.1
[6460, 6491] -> 20.8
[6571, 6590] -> 20.7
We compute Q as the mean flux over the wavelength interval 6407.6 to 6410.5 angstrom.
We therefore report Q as 20.5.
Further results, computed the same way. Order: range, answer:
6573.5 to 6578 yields 20.7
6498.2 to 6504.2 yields 20.5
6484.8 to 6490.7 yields 21.2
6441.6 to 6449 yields 21.1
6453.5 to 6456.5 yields 21.2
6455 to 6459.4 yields 21.6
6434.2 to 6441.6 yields 19.3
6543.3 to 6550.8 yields 20.7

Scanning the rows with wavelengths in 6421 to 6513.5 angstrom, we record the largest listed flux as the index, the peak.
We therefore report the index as 22.7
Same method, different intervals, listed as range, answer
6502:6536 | 22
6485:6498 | 22.1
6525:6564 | 22.2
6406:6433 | 22.6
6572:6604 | 21.9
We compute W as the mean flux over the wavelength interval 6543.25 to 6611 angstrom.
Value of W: 20.3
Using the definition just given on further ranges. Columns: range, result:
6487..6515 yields 20.3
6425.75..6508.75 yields 20.5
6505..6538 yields 21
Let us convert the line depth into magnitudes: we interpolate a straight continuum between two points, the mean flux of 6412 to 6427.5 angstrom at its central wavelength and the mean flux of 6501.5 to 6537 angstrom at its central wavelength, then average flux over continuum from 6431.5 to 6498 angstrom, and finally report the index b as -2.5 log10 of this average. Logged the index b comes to 0.02 mag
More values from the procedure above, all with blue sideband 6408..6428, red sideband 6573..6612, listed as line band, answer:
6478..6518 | 0.01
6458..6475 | 0.01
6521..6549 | -0.02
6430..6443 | 0.05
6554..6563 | 0.09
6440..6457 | -0.01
